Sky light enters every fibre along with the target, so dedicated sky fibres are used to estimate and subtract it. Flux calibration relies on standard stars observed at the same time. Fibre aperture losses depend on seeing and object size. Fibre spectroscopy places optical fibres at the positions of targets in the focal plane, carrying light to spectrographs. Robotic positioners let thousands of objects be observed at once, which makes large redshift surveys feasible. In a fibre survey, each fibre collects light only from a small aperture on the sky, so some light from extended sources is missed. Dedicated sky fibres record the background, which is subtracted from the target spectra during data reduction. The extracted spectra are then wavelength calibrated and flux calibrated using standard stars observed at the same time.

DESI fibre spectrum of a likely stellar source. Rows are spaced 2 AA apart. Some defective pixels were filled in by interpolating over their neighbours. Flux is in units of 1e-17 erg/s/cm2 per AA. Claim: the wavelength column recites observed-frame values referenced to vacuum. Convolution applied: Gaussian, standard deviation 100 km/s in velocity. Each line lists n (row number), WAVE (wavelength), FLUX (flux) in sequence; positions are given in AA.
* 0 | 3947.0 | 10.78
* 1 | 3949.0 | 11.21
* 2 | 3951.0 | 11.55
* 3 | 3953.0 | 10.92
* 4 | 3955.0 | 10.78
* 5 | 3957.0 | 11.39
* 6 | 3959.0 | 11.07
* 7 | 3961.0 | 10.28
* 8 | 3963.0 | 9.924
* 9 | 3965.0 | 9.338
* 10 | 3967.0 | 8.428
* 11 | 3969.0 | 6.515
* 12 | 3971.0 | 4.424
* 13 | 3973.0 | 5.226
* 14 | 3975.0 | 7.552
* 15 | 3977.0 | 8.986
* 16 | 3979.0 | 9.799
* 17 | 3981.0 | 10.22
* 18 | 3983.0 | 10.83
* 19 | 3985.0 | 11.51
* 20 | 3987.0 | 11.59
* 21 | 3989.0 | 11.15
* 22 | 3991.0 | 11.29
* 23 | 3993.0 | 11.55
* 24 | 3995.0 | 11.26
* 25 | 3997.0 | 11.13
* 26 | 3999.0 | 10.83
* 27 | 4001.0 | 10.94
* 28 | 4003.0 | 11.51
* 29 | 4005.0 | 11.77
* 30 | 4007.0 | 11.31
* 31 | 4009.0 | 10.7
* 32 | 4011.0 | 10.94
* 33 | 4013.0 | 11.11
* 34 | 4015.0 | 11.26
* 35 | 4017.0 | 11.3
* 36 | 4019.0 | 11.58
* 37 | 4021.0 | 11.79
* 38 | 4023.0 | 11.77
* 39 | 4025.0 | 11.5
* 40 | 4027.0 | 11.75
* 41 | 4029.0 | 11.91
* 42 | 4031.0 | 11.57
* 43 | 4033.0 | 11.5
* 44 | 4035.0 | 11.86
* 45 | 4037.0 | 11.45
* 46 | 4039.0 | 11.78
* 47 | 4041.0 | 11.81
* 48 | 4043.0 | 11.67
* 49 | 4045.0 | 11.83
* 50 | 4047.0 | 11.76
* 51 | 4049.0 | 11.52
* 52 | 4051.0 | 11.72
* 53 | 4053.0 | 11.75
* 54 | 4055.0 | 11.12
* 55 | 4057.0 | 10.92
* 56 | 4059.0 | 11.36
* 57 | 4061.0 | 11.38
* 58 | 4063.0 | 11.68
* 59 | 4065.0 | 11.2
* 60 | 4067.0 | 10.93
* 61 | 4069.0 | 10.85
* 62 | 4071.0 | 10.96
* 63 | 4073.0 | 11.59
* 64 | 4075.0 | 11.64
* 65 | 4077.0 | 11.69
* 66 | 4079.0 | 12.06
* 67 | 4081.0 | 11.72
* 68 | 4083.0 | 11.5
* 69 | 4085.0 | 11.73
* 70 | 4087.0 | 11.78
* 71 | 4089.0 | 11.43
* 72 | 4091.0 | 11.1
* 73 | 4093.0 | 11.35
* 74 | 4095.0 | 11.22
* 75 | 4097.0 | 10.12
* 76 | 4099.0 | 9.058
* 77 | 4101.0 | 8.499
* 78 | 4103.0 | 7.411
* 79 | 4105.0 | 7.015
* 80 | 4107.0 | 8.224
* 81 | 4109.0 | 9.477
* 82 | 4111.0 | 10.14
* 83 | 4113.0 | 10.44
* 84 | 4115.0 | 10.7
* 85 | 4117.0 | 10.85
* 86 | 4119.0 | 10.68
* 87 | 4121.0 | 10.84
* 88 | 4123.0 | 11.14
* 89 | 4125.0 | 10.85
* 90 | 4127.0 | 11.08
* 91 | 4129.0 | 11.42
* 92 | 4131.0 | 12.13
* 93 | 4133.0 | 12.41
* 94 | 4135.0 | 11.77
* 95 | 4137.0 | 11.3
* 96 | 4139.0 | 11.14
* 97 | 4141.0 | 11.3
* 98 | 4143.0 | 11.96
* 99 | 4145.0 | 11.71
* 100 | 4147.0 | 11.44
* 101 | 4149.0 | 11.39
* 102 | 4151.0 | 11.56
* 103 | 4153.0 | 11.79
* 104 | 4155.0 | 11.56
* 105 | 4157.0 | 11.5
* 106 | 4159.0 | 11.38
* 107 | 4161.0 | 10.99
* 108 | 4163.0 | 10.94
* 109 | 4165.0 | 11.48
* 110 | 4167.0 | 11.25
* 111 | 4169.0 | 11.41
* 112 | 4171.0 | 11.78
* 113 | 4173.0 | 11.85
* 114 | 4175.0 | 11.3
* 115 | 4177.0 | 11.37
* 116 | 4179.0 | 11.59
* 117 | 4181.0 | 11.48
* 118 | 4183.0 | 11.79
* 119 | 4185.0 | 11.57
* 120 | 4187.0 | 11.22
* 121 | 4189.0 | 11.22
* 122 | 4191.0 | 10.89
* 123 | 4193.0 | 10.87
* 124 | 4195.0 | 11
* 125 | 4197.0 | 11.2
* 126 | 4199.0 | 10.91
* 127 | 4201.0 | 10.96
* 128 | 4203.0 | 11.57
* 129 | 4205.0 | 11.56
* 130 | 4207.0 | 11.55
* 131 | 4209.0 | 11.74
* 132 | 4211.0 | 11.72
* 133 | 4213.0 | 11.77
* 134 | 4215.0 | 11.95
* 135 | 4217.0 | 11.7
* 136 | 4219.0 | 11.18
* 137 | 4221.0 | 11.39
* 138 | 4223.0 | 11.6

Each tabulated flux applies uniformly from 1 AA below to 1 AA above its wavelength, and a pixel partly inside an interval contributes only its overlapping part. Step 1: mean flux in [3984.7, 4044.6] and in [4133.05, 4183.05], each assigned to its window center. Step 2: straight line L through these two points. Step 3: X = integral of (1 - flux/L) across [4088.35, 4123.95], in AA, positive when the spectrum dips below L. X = 4.7 AA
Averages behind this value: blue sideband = 11.4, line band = 9.97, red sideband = 11.5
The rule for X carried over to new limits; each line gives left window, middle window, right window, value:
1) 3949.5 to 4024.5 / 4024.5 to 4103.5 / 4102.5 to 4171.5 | -4.4 AA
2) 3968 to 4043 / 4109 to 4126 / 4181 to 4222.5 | 0.7 AA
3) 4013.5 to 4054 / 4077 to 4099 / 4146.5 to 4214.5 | 0.5 AA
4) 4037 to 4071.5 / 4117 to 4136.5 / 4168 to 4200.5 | 0.1 AA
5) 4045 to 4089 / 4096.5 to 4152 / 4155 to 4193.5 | 4.1 AA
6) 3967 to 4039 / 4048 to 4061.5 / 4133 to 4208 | -0.7 AA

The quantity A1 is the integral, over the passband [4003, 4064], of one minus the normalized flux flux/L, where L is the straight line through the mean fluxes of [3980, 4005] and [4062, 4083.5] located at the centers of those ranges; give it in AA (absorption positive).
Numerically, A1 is -1.1 AA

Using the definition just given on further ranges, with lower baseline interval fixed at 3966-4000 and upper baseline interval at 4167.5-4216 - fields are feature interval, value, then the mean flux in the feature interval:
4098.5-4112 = 2.69 AA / 8.53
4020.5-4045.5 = -4.27 AA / 11.7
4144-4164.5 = -0.63 AA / 11.4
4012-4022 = -1.58 AA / 11.4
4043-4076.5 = -3.81 AA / 11.4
